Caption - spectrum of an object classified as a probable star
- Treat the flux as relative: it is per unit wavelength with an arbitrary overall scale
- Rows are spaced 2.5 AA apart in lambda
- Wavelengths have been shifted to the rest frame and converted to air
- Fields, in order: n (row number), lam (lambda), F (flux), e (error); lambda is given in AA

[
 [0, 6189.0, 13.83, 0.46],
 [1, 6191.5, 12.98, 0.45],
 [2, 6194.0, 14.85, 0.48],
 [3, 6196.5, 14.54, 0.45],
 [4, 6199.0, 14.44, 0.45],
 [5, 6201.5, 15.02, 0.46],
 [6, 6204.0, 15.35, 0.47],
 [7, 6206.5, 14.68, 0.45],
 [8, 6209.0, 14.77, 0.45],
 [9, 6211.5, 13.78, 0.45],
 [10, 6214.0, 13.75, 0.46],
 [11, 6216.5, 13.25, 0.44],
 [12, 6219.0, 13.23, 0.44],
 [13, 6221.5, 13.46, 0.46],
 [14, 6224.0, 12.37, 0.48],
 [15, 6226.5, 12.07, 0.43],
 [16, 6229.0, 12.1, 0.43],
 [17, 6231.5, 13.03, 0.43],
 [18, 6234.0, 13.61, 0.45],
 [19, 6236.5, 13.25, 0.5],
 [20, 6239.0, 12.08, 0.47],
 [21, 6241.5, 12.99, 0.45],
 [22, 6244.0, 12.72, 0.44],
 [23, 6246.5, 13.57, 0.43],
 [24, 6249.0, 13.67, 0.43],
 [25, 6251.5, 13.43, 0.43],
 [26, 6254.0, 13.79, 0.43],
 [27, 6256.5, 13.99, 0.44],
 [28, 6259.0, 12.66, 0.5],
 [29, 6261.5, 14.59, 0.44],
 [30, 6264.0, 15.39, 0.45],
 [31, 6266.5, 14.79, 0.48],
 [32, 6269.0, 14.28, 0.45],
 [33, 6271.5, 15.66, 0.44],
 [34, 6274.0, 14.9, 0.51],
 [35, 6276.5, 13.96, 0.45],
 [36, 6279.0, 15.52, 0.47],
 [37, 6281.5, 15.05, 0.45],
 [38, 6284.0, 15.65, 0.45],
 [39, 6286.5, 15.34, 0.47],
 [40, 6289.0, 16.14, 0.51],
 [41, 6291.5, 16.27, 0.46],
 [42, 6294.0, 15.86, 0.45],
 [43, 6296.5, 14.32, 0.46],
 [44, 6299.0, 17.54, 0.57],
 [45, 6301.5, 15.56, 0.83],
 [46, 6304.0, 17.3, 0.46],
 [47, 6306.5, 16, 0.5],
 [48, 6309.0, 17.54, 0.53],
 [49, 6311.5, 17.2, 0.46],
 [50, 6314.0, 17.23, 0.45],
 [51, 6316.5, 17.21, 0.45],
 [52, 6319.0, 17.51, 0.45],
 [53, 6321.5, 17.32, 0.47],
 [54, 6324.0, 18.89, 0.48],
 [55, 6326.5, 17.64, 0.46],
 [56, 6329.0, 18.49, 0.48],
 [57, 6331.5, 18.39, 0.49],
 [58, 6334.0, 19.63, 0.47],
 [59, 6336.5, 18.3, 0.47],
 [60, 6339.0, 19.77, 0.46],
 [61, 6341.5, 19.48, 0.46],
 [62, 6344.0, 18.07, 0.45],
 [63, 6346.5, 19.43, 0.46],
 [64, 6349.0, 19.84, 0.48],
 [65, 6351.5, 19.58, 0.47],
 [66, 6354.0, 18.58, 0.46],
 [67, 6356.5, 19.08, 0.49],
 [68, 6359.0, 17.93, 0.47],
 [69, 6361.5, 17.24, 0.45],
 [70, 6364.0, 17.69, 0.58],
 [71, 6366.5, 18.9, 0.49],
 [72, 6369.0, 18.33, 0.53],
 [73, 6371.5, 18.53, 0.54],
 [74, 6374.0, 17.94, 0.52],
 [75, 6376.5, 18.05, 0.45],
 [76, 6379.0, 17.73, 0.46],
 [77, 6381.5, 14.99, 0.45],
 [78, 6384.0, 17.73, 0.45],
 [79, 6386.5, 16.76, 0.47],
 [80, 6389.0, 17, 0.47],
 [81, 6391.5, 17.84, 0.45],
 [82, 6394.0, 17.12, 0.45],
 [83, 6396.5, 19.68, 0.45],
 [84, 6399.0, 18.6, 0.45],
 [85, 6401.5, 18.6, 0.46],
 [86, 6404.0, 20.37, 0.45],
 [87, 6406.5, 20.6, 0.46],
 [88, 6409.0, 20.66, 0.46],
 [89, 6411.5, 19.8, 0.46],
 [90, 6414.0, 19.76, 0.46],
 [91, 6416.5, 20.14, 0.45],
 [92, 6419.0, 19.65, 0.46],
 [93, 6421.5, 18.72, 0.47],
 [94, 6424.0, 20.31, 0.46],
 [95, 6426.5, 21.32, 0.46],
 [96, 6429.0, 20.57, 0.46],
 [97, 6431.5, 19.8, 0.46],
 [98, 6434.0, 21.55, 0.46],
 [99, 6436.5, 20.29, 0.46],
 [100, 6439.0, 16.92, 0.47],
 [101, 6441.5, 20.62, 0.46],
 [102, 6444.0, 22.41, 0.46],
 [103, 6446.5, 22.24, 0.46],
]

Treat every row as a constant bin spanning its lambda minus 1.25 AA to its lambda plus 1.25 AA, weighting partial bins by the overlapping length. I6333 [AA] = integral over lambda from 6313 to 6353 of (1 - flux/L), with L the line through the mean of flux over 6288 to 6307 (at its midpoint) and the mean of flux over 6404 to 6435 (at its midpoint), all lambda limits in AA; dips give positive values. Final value -2.8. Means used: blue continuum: 16.1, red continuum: 20.2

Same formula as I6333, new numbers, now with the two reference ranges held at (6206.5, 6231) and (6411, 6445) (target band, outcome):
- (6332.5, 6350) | -1.94 AA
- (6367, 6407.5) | 1.46 AA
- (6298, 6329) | -1.73 AA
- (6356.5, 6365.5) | 0.03 AA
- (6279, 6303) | -0.18 AA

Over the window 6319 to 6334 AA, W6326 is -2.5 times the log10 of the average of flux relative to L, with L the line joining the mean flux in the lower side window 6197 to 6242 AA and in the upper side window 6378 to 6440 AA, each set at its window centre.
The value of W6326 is -0.097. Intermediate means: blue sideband 13.5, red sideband 19.1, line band 18.2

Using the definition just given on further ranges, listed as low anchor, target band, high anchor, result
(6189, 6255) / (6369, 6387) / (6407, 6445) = 0.07 mag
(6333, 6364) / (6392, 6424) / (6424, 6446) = 0.03 mag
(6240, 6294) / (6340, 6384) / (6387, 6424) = -0.04 mag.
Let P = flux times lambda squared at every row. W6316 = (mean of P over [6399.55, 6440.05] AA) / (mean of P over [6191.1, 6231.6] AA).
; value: 1.55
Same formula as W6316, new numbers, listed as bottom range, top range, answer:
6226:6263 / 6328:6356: 1.49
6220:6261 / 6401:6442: 1.62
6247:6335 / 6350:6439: 1.22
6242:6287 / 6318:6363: 1.33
